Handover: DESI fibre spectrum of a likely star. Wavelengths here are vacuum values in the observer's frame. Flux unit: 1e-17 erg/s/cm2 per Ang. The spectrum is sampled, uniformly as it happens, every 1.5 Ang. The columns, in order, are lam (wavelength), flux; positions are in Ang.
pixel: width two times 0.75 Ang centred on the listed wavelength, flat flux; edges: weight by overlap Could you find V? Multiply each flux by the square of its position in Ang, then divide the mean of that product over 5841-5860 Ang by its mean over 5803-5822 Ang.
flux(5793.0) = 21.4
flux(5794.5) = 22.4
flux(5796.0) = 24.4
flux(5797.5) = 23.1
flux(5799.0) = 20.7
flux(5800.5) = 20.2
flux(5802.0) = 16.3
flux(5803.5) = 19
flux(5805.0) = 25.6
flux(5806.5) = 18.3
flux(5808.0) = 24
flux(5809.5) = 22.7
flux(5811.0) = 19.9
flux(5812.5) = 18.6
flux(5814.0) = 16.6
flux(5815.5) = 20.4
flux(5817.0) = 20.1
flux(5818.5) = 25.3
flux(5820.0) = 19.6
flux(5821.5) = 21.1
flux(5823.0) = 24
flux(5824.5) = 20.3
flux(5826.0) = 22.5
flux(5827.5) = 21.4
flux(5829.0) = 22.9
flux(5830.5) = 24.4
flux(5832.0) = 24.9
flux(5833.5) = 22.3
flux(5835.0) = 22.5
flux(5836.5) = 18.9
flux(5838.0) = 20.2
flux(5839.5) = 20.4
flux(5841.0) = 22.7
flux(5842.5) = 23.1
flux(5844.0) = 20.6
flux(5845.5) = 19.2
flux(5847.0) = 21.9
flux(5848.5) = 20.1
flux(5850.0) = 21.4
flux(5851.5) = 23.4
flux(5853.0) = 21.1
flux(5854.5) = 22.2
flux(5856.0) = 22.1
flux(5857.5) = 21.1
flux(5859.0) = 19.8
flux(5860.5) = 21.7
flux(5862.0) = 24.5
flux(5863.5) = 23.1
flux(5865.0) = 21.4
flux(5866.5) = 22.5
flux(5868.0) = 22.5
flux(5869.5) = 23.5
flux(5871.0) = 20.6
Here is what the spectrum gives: 1.0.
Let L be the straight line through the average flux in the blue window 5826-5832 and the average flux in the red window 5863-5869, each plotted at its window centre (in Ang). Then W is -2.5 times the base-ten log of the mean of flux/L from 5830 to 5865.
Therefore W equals 0.05 mag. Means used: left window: 23.1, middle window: 21.8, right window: 22.4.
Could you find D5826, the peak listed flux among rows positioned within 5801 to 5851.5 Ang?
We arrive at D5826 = 25.6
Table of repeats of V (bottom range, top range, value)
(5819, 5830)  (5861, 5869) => 1.06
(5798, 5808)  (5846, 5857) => 1.08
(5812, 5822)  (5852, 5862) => 1.08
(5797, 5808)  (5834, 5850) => 1.03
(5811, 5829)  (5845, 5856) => 1.03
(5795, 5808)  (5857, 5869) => 1.07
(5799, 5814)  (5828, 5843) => 1.10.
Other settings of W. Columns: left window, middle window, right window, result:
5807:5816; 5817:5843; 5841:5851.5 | -0.062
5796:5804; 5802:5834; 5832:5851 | -0.038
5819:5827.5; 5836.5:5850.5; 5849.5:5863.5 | 0.046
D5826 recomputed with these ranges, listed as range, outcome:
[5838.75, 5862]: 24.5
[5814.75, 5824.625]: 25.3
